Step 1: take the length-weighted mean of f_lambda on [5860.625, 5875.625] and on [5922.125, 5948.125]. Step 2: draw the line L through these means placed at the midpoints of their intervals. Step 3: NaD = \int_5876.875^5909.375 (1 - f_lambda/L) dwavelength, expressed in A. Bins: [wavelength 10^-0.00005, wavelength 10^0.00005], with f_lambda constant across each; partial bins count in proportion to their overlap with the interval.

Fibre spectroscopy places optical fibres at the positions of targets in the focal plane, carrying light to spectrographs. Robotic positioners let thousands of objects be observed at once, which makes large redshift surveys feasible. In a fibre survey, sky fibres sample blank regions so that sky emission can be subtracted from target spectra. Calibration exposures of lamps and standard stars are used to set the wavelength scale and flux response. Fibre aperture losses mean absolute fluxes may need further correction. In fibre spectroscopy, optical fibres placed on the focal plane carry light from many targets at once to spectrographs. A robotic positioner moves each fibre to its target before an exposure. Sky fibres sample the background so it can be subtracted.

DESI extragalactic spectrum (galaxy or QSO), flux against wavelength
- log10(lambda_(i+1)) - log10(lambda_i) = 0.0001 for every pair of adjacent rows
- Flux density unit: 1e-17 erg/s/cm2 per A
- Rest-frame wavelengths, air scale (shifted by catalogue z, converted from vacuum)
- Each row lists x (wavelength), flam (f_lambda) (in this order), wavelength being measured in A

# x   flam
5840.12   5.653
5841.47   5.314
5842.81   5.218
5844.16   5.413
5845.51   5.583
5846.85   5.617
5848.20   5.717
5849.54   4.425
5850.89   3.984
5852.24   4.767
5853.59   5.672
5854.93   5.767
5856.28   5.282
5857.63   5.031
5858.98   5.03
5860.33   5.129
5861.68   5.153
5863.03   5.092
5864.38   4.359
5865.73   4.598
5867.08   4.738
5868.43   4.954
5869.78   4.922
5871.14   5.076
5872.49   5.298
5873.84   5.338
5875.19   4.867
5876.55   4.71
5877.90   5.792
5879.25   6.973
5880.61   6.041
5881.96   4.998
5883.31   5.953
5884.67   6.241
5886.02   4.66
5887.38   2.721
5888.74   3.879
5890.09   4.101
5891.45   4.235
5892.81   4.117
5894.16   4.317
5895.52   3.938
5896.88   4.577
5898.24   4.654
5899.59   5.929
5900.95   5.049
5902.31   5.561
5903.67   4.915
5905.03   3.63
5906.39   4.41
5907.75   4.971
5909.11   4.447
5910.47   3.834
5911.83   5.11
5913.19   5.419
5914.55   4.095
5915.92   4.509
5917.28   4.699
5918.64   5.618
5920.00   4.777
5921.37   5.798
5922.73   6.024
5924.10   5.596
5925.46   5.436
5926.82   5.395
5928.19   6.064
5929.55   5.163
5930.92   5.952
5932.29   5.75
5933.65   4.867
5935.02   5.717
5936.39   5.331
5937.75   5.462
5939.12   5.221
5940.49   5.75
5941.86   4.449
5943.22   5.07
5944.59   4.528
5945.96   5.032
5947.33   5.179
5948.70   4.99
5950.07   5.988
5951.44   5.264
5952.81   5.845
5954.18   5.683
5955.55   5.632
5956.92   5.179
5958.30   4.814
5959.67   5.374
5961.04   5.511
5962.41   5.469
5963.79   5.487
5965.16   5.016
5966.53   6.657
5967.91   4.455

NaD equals 1.7 A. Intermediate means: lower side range 4.95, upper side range 5.36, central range 4.84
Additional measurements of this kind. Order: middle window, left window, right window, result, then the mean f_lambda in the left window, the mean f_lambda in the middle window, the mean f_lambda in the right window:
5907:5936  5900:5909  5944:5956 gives -1.2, 4.77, 5.2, 5.35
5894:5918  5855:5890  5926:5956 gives 2.5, 5.07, 4.68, 5.38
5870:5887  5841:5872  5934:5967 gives -1.0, 5.08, 5.43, 5.35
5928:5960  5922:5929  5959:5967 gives 1.7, 5.7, 5.33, 5.56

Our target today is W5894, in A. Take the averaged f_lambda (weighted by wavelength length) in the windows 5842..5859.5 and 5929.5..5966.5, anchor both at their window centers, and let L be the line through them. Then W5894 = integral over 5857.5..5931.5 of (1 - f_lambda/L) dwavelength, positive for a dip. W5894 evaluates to 4.0 A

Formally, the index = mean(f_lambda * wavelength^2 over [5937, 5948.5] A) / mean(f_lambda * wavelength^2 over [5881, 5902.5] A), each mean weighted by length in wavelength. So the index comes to 1.1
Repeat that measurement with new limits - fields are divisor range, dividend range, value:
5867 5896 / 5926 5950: 1.10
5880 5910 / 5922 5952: 1.16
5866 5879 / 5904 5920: 0.92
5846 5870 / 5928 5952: 1.09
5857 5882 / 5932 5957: 1.05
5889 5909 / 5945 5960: 1.19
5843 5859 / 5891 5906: 0.91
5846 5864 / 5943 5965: 1.07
